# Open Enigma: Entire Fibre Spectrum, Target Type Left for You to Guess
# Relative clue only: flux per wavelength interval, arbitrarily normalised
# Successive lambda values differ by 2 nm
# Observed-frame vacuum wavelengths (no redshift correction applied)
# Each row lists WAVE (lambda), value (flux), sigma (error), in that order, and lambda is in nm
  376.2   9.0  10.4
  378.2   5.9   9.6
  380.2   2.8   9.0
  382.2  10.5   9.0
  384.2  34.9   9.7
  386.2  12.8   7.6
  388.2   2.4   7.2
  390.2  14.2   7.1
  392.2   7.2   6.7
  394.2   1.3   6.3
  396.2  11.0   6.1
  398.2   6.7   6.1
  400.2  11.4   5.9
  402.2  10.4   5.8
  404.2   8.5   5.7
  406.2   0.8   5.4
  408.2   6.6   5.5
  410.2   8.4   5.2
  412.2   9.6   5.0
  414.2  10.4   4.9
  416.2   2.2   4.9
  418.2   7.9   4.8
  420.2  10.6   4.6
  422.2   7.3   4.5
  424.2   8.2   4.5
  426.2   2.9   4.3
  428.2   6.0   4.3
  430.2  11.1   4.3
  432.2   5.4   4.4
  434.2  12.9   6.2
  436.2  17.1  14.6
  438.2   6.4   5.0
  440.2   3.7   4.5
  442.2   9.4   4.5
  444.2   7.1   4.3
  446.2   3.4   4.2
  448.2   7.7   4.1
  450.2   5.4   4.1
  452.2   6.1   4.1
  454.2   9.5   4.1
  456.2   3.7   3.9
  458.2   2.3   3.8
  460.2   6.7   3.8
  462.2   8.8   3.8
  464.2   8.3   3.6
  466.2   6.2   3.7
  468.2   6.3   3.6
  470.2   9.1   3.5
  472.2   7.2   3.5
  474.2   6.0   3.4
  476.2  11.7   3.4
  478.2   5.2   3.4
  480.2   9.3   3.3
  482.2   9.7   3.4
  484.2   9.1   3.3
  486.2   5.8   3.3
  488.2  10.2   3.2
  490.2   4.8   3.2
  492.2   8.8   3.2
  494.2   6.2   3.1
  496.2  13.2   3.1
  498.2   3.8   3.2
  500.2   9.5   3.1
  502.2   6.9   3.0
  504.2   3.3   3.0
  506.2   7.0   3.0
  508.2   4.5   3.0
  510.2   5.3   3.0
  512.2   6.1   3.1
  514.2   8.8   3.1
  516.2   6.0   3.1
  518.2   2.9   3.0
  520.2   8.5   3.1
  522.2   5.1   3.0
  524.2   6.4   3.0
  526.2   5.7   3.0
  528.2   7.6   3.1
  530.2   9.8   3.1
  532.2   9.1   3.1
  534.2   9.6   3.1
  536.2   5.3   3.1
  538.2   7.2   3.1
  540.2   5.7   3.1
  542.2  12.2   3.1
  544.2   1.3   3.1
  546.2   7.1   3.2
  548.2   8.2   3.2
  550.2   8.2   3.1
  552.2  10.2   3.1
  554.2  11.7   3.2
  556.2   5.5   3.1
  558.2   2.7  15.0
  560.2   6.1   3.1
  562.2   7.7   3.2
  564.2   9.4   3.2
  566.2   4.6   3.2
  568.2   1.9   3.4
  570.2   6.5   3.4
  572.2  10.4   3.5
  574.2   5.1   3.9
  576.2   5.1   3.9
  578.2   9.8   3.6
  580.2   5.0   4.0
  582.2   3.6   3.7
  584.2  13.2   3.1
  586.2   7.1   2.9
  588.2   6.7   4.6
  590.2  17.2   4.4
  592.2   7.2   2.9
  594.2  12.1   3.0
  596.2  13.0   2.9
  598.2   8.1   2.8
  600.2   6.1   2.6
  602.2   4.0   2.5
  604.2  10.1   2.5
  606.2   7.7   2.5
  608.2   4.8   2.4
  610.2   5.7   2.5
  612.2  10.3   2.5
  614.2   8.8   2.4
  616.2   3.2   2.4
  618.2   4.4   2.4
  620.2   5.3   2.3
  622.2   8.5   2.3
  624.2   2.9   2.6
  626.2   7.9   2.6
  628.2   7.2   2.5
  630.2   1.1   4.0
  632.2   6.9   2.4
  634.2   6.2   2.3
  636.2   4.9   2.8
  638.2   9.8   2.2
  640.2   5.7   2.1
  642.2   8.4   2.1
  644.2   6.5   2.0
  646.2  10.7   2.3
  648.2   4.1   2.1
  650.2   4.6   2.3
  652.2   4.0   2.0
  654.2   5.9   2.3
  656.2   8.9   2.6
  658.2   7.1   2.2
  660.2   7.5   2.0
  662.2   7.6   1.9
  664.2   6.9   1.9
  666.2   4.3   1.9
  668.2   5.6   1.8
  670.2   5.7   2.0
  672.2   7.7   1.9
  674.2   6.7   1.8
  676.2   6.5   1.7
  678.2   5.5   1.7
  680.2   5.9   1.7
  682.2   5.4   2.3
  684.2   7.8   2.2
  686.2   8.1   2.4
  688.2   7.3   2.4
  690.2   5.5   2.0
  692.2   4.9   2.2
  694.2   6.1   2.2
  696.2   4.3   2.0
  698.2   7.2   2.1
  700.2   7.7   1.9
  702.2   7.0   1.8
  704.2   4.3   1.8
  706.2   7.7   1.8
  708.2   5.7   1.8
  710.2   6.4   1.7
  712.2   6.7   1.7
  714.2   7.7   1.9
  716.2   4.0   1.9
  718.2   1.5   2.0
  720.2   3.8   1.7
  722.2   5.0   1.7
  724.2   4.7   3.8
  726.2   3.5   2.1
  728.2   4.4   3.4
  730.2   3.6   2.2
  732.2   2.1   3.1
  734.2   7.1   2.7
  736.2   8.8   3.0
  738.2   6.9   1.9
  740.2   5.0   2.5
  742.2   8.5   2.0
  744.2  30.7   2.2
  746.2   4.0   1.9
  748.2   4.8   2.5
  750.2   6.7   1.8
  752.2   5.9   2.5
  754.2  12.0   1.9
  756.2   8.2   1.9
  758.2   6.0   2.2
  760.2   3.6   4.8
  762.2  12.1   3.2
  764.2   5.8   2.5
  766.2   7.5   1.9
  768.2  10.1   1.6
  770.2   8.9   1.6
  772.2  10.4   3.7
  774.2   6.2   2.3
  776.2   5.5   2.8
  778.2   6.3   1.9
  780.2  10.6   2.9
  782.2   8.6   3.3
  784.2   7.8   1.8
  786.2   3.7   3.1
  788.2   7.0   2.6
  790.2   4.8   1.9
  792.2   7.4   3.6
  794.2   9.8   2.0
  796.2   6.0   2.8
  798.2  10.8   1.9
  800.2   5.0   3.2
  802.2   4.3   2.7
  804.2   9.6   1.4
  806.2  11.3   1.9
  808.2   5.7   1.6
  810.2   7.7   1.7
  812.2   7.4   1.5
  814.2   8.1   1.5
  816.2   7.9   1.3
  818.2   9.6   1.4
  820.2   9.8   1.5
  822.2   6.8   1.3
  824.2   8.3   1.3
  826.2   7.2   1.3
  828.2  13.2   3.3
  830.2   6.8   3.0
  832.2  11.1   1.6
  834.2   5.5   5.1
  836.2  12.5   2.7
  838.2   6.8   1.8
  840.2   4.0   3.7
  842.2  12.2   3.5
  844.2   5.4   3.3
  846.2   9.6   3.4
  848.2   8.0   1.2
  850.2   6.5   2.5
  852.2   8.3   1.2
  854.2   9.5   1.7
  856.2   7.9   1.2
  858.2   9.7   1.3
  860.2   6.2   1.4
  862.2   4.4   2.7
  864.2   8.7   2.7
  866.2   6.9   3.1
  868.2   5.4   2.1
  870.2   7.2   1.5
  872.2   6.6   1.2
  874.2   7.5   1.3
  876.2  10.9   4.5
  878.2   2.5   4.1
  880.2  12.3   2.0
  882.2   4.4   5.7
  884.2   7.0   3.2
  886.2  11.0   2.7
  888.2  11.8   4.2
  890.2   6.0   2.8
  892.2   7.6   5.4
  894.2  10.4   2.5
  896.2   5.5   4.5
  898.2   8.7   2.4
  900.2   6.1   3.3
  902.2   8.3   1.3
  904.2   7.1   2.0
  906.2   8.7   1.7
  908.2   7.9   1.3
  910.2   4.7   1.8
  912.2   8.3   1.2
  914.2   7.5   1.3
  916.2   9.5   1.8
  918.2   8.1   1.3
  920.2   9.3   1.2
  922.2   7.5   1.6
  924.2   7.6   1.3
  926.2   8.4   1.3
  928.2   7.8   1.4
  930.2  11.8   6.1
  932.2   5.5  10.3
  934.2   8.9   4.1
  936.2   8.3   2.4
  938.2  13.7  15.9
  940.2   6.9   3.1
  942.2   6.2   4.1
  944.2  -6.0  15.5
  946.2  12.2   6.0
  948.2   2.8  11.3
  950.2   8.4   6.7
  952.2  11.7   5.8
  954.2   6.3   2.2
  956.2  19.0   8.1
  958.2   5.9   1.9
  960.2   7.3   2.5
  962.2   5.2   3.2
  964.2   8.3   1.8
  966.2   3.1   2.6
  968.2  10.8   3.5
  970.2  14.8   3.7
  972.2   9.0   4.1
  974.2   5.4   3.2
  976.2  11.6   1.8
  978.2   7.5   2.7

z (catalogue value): 0.995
